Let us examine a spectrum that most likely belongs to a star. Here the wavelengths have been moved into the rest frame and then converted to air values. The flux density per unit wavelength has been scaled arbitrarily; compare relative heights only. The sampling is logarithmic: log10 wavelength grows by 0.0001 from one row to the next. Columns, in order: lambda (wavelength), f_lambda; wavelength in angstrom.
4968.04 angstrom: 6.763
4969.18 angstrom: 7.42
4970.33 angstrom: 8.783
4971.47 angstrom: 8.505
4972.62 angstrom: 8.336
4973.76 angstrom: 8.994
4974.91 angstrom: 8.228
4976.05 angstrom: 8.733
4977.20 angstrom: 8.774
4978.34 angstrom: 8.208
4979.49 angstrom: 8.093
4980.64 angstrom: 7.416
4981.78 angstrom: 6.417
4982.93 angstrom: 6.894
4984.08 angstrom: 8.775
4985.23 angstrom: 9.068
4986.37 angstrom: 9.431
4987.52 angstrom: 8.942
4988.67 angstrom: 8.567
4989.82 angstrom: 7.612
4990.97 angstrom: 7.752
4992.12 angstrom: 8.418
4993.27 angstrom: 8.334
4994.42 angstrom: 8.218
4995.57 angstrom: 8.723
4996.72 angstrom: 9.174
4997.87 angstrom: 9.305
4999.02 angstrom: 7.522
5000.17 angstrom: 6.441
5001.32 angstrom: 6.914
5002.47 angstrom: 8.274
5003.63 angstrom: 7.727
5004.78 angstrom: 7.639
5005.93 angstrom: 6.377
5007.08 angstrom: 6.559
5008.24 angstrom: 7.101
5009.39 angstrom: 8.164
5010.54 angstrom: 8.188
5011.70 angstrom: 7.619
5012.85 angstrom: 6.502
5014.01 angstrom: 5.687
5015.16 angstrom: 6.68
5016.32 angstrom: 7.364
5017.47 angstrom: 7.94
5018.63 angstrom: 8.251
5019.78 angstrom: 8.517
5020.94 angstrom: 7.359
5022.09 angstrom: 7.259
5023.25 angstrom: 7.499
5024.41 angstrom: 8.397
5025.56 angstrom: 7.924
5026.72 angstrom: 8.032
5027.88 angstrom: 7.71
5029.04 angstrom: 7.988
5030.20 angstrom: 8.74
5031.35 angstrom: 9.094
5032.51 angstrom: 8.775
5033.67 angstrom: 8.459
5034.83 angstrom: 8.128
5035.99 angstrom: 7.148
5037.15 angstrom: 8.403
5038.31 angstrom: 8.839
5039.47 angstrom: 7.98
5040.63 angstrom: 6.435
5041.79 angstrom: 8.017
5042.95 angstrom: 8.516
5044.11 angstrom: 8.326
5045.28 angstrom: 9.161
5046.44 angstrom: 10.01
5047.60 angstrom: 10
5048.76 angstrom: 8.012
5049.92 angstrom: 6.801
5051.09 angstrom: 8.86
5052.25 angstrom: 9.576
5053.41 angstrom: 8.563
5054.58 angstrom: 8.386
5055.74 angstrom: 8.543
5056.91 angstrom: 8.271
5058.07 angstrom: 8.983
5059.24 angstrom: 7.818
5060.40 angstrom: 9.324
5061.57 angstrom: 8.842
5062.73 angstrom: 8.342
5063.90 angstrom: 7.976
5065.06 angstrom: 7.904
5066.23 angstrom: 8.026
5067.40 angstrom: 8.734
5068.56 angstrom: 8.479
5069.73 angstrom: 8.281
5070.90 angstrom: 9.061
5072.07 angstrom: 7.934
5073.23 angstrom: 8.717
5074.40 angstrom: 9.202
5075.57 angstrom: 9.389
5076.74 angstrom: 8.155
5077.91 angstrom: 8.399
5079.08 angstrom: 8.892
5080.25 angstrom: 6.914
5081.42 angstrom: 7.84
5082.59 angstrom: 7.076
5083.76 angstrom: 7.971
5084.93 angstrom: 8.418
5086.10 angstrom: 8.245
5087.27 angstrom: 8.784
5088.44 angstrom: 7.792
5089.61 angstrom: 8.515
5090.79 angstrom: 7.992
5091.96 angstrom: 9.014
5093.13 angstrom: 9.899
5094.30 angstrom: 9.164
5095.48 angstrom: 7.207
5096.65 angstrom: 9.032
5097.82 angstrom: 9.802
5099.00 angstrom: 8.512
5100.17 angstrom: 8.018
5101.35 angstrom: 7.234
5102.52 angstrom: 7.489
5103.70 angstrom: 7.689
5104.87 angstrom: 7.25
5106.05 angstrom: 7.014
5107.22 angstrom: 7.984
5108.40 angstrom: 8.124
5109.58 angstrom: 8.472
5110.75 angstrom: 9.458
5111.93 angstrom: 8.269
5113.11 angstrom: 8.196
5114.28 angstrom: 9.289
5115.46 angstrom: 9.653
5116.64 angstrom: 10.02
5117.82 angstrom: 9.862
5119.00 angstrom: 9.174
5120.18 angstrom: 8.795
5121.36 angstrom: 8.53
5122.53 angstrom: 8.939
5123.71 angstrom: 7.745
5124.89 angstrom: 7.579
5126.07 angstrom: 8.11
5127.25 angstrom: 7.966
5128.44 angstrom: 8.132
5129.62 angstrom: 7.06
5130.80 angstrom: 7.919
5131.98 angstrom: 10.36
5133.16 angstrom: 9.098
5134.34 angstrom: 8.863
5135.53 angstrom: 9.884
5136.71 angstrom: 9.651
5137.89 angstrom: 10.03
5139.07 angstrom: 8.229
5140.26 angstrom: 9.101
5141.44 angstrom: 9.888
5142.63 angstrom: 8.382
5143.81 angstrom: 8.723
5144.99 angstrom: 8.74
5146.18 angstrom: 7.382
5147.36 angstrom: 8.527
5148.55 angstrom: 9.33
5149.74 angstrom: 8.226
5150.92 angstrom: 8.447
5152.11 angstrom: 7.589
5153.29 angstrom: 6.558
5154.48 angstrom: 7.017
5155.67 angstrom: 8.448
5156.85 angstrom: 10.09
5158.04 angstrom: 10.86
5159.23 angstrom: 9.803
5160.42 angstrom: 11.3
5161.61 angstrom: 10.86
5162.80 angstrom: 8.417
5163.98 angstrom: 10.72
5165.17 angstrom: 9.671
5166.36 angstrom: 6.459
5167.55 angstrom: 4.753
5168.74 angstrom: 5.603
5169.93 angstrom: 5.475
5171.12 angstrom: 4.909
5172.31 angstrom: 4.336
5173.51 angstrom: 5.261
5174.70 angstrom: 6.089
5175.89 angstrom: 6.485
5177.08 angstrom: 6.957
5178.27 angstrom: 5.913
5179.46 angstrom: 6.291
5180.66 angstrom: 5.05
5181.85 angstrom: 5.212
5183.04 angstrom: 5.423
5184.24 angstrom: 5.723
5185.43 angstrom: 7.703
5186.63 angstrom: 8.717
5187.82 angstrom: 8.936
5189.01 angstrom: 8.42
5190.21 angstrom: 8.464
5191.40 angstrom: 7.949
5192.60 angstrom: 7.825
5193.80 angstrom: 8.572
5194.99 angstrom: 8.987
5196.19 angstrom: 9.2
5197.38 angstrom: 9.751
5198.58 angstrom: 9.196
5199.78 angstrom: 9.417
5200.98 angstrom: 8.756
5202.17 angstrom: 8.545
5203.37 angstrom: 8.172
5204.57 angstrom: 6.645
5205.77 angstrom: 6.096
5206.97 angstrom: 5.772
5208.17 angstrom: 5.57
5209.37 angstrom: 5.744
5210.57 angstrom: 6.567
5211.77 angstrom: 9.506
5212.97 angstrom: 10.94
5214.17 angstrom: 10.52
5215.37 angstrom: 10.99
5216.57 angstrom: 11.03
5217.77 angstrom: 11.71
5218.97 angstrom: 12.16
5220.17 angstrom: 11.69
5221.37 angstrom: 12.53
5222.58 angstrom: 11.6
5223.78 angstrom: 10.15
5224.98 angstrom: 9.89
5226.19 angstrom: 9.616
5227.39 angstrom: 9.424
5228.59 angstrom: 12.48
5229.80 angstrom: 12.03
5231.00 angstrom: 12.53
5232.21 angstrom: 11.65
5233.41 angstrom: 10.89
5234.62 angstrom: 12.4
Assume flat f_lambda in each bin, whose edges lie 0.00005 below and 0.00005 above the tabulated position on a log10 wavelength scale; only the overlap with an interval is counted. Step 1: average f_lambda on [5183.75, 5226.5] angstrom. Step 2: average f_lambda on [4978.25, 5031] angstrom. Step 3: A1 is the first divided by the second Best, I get 1.15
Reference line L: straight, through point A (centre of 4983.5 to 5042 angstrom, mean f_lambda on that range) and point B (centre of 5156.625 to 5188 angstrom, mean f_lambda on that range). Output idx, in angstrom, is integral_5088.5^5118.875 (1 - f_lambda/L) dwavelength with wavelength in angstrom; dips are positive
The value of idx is -4.0 angstrom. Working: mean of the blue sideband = 7.92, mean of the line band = 8.52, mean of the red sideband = 7.24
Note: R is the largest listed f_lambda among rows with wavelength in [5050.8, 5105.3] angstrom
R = 9.899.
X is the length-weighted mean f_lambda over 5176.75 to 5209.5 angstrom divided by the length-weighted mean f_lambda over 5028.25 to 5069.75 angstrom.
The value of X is 0.9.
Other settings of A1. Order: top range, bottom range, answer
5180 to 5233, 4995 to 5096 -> 1.11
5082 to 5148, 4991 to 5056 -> 1.07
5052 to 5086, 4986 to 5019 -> 1.08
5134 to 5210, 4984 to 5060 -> 0.97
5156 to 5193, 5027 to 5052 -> 0.89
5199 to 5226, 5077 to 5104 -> 1.12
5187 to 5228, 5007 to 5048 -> 1.14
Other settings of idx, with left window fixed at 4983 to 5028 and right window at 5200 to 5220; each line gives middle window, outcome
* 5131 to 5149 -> -1.3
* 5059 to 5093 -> -0.9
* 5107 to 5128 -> -0.9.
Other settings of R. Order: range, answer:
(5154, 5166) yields 11.3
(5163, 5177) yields 10.72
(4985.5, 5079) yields 10.01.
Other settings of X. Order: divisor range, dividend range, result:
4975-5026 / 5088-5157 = 1.09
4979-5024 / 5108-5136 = 1.12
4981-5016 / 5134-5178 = 1.05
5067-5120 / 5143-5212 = 0.91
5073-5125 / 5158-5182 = 0.84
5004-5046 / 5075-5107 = 1.05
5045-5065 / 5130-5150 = 1.03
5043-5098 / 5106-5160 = 1.02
